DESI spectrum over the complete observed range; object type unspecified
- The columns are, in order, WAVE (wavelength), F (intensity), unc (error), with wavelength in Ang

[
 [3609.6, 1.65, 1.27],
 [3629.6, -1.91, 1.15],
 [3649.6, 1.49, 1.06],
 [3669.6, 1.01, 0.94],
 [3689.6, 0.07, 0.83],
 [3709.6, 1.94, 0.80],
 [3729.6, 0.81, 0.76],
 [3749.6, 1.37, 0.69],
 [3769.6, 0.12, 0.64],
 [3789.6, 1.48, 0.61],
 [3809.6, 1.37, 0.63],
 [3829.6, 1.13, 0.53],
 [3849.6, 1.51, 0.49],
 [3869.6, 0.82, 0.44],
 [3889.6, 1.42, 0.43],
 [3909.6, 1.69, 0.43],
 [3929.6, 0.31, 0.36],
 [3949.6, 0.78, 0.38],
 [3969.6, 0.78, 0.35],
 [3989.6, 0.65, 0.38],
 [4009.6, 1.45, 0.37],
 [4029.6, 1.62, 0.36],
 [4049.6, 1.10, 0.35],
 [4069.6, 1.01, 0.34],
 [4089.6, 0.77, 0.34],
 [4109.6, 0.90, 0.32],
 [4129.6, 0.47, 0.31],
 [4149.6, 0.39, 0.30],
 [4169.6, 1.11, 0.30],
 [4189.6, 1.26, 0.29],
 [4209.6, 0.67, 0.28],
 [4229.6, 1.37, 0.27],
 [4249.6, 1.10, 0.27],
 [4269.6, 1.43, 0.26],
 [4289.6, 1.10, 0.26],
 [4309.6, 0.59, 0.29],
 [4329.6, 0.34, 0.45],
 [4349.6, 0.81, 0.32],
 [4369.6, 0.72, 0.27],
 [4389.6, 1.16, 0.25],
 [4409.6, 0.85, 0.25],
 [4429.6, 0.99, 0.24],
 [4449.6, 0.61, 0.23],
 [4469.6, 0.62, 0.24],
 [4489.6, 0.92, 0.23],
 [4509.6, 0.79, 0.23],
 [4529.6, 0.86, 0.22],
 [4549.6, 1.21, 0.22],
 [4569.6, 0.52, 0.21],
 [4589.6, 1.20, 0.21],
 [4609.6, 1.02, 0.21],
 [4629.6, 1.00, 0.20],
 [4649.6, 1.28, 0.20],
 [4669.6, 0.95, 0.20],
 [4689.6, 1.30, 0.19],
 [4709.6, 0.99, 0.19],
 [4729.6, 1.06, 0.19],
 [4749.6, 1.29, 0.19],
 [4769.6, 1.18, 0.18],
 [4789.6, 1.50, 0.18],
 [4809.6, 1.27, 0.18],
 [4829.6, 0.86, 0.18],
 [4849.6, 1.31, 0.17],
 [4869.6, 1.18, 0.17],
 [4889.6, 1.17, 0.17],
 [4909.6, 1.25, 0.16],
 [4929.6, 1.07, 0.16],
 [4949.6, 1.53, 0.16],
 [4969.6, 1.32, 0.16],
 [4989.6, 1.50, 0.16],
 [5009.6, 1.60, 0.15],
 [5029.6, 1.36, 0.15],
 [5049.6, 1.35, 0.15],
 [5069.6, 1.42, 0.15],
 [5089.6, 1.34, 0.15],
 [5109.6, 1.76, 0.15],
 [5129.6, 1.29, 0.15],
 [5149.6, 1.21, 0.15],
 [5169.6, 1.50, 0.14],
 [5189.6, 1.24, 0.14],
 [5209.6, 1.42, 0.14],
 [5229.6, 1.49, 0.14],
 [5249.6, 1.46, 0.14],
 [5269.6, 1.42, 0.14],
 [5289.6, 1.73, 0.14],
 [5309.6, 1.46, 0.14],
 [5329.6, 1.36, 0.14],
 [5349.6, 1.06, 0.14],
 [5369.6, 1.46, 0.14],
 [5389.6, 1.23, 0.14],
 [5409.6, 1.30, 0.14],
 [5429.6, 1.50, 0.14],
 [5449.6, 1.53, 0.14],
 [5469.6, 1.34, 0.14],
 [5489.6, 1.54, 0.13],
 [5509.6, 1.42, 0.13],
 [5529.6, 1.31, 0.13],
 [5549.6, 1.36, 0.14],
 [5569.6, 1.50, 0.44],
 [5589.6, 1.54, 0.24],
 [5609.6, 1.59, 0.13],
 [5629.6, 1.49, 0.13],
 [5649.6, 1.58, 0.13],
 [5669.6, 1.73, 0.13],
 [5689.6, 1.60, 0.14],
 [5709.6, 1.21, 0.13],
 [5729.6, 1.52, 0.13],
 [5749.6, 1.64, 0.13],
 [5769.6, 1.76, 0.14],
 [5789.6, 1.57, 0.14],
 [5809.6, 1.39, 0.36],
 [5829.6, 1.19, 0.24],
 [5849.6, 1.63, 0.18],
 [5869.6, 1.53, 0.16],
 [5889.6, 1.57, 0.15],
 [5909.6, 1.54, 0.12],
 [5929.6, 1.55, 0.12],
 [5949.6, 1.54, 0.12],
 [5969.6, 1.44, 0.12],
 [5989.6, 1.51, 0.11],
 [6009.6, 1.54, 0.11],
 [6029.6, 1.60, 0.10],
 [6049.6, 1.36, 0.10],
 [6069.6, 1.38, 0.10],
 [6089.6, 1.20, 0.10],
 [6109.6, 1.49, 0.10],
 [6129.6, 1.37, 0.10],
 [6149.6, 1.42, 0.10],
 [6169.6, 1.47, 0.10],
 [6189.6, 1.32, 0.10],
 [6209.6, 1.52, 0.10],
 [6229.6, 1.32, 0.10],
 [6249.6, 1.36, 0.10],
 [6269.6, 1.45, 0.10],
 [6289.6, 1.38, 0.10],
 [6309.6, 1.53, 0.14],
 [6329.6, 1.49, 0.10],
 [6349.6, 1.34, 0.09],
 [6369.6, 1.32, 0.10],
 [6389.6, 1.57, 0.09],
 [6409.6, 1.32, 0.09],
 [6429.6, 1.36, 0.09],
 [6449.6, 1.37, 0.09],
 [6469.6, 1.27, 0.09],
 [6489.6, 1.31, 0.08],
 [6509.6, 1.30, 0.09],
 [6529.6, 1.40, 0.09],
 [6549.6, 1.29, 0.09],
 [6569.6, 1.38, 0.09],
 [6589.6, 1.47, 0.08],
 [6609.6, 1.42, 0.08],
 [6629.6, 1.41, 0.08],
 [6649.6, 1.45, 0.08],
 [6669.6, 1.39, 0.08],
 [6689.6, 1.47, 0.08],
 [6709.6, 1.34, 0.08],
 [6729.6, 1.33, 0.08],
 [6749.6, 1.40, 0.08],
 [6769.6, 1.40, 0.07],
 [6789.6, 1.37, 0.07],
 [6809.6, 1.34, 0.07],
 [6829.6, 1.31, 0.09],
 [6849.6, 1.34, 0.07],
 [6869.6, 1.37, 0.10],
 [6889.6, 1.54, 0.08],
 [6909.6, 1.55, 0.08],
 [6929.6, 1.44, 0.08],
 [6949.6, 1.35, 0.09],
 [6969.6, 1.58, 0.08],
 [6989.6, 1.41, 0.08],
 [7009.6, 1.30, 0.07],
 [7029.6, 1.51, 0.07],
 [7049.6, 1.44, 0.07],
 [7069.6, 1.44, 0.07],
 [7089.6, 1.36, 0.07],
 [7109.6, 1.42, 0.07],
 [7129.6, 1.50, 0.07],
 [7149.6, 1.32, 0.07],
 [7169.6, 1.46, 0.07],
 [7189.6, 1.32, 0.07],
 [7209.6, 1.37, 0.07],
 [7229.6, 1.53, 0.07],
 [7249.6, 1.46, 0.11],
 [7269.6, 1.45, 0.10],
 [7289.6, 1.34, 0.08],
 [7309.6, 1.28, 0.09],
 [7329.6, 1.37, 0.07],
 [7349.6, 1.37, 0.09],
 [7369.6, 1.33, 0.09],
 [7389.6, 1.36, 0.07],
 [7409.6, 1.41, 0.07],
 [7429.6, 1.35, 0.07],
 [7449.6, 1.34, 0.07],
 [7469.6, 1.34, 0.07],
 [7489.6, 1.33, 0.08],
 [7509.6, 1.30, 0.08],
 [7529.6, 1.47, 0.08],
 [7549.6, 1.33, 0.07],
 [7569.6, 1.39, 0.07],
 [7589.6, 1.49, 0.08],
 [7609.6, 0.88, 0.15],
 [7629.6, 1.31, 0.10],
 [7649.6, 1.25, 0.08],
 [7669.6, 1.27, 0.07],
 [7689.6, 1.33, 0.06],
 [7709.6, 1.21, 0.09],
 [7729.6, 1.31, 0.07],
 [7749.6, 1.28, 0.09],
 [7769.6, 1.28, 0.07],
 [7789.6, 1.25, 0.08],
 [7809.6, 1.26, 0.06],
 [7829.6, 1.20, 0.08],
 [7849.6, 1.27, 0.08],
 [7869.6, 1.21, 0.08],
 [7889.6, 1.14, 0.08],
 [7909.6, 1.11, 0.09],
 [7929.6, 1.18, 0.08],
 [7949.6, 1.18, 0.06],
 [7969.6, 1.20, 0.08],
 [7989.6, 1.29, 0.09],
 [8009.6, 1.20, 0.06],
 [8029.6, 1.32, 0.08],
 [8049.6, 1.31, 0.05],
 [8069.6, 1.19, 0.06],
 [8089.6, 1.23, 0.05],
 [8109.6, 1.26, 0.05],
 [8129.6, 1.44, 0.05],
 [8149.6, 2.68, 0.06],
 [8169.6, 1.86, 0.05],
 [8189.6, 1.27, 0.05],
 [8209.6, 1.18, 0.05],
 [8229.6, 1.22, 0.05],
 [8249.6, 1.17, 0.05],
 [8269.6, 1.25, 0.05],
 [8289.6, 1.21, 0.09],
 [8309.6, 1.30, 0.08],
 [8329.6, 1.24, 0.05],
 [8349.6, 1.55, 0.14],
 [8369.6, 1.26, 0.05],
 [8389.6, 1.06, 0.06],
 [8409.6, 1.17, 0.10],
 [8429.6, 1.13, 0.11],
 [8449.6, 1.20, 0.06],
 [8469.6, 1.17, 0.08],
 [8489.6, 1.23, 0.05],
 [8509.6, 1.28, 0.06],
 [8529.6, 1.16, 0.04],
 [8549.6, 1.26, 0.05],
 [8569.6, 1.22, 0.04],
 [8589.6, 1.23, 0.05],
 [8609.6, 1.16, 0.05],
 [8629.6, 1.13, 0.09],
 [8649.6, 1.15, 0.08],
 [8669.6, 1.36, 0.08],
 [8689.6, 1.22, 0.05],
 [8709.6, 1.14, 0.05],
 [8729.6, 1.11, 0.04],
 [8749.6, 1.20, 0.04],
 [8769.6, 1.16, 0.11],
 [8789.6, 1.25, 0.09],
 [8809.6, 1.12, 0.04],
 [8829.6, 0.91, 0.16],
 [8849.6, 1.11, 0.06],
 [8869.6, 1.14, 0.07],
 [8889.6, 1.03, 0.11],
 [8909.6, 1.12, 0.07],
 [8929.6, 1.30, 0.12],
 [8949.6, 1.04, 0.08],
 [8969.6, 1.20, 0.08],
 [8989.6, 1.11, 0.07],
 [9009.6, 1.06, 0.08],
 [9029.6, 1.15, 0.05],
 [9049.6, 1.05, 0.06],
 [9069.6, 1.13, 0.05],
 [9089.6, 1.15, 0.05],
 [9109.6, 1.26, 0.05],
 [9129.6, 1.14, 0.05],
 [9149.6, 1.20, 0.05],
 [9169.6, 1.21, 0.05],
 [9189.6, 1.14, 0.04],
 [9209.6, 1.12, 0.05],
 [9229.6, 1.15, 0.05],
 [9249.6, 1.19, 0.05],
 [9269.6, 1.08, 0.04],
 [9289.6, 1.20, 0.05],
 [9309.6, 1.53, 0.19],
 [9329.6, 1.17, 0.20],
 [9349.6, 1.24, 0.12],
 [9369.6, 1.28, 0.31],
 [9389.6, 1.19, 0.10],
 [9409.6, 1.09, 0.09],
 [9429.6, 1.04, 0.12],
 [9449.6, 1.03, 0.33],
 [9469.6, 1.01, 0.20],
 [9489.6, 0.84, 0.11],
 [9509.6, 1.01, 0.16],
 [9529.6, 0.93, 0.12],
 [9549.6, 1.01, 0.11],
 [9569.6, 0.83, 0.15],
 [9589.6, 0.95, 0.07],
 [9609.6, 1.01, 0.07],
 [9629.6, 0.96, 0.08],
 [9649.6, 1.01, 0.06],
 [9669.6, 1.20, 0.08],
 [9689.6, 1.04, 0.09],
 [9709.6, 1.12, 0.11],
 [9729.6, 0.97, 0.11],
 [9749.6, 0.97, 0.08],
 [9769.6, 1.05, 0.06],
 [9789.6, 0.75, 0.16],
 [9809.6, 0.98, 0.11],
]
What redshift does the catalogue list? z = 0.24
